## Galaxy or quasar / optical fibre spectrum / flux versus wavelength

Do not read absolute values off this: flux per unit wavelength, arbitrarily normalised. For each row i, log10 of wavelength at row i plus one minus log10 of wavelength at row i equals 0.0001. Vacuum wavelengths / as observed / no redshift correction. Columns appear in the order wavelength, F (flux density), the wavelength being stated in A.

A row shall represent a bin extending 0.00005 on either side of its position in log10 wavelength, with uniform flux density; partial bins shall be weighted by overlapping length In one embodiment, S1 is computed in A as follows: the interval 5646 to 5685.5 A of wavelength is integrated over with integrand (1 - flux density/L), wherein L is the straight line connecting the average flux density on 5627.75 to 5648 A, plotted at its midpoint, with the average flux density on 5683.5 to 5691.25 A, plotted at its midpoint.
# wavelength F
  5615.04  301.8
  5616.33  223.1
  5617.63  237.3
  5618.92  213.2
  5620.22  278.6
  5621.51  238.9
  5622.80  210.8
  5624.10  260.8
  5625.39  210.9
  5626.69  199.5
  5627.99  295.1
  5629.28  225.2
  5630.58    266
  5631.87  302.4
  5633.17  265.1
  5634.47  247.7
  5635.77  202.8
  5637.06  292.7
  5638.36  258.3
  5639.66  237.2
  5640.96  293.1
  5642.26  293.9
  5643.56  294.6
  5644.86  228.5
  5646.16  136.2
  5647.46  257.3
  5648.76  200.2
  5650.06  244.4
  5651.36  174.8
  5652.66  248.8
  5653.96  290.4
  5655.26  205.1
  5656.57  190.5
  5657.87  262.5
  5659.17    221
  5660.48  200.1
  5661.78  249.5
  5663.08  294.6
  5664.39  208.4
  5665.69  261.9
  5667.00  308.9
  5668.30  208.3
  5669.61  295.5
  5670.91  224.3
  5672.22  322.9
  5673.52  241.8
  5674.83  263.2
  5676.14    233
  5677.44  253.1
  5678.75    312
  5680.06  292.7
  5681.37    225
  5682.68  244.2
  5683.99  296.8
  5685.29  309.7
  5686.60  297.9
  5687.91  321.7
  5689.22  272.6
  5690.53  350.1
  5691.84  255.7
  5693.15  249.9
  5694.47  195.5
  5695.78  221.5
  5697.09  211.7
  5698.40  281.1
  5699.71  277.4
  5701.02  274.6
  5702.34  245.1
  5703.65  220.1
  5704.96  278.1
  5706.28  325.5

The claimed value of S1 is 5.15 A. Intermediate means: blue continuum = 255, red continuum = 308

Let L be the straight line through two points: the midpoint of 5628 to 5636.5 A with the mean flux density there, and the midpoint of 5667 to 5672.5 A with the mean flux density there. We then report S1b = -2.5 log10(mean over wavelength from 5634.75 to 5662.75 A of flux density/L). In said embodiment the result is 0.09 mag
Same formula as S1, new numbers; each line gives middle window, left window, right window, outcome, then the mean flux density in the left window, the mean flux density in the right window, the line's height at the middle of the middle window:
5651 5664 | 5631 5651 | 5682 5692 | 1.54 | 249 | 295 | 266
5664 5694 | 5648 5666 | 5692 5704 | -4.27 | 232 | 243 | 238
